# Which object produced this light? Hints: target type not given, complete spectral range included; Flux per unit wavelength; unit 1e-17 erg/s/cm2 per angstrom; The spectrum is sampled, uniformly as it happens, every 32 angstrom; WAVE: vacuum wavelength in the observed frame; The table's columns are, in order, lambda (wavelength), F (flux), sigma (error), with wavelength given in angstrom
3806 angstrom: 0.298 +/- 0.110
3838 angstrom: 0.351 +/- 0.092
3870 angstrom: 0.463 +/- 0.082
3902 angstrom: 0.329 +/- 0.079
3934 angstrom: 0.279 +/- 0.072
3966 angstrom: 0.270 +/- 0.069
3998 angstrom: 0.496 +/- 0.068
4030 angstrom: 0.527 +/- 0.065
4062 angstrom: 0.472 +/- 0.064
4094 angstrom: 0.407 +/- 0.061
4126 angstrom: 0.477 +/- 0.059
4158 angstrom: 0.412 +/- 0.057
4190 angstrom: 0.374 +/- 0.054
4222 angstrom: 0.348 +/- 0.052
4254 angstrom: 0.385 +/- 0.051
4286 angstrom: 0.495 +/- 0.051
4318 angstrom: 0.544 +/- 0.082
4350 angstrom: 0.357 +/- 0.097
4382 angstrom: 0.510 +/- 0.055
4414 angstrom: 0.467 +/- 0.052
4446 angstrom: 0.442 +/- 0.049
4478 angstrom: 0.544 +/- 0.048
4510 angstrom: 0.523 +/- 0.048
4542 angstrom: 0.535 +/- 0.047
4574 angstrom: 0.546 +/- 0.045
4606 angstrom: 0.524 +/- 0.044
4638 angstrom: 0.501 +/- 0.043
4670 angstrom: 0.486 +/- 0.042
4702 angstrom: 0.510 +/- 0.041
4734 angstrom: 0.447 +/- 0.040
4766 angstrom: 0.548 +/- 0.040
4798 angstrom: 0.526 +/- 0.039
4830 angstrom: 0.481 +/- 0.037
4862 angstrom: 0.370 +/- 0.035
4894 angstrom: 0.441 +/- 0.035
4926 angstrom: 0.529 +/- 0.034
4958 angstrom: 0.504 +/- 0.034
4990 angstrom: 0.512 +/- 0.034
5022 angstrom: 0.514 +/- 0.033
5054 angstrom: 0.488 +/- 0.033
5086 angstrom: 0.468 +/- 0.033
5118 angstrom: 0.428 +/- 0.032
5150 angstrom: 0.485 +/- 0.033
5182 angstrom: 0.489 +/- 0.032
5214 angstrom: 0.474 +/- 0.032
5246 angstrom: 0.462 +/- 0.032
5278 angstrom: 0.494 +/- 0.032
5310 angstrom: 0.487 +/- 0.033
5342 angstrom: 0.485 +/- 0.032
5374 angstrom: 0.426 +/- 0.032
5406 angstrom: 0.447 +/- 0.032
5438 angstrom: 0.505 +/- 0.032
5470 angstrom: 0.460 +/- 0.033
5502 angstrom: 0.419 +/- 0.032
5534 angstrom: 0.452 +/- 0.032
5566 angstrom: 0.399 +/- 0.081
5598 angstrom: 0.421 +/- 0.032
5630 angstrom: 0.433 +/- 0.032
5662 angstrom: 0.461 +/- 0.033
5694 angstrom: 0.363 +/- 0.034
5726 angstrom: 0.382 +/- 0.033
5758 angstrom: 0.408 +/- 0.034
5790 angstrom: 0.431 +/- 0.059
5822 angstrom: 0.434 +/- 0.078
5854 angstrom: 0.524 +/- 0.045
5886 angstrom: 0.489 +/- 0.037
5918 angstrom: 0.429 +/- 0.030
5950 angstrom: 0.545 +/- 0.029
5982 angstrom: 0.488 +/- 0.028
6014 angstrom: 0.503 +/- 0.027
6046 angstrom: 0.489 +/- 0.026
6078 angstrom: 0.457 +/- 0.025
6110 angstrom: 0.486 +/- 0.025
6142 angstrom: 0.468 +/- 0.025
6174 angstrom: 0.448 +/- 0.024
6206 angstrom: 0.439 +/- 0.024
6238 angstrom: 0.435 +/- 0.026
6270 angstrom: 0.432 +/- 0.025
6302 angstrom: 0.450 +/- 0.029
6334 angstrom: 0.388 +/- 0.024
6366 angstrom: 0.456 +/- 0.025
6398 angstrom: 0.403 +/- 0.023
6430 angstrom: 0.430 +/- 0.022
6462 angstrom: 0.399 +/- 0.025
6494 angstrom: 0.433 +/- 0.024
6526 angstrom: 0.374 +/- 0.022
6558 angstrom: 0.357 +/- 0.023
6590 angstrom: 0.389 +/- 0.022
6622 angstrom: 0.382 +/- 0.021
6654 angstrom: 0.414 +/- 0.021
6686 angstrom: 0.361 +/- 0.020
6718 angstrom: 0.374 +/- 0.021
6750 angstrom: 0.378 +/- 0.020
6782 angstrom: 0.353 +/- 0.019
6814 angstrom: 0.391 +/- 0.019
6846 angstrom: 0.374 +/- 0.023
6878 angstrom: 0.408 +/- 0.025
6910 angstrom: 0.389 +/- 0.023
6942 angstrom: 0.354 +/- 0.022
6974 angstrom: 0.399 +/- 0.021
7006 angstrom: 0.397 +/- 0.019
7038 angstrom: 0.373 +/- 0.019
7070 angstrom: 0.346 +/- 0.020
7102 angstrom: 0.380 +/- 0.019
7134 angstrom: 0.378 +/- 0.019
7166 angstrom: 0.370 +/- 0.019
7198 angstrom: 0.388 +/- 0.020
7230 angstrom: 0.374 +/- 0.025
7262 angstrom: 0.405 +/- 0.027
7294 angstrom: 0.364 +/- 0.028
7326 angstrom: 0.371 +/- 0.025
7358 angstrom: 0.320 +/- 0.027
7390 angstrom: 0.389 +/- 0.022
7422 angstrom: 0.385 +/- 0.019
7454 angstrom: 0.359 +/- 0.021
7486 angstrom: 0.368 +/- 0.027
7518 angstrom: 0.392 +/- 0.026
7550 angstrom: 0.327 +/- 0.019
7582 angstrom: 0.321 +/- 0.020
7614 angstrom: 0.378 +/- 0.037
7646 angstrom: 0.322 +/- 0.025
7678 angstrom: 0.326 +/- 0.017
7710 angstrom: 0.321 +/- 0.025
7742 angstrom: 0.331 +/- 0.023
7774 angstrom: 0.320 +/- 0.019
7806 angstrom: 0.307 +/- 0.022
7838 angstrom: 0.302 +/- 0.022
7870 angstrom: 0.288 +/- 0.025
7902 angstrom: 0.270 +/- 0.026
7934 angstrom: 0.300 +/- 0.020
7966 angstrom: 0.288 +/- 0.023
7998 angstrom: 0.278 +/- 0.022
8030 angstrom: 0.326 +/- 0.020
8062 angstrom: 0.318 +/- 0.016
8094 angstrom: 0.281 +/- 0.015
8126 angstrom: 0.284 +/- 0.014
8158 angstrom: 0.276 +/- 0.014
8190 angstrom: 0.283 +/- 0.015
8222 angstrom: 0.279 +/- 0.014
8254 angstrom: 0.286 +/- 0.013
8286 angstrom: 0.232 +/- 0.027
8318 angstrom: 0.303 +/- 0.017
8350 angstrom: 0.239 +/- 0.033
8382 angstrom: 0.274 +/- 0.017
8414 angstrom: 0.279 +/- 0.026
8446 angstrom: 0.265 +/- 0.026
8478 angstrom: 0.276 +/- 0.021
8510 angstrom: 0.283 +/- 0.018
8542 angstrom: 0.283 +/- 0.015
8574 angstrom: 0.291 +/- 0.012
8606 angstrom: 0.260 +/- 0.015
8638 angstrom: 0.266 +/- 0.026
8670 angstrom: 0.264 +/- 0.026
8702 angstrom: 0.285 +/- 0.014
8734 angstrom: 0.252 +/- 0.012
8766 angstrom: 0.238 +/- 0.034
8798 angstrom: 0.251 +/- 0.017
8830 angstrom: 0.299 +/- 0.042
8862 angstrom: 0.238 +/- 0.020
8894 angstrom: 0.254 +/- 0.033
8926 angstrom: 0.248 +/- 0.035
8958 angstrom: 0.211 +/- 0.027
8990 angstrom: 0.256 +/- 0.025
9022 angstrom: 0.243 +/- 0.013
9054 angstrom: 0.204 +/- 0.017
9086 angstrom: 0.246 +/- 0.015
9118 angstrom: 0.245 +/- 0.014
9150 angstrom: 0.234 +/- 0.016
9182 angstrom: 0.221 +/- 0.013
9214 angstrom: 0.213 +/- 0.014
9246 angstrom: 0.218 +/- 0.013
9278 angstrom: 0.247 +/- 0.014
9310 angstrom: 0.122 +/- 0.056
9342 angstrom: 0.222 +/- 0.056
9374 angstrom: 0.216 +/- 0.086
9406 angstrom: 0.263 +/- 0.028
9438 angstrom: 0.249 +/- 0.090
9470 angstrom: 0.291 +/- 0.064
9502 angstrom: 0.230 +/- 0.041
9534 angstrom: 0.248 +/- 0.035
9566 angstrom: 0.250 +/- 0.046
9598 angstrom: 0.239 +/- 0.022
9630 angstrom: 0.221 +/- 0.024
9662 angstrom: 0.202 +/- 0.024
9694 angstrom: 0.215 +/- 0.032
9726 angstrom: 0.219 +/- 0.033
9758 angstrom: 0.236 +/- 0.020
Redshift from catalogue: 0.543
